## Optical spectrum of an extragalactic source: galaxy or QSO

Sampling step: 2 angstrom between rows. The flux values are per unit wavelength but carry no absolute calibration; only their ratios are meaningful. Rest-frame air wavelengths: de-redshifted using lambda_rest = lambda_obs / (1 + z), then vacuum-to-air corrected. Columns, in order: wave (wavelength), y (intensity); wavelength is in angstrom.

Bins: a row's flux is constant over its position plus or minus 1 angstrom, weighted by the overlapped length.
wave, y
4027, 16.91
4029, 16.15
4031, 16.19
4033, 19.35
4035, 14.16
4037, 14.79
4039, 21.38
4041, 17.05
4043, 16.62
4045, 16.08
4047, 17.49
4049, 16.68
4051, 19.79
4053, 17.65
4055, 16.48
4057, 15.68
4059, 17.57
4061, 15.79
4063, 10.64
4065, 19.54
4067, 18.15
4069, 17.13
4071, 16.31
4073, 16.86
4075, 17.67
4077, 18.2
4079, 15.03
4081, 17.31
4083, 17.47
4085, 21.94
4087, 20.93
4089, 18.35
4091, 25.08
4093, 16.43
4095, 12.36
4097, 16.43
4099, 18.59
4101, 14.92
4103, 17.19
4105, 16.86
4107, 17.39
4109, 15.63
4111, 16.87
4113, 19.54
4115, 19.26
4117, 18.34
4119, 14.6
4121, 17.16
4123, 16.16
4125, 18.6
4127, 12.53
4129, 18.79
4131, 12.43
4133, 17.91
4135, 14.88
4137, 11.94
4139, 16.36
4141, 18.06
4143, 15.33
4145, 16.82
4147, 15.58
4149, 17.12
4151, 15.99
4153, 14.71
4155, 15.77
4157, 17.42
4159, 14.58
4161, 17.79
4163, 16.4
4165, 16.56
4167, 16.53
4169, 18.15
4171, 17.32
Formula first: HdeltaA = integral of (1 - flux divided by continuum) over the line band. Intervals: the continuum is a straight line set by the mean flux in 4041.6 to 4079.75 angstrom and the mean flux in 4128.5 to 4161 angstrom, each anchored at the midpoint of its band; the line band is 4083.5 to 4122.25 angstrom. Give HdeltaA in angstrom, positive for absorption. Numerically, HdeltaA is -3.36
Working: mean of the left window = 16.8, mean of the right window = 15.9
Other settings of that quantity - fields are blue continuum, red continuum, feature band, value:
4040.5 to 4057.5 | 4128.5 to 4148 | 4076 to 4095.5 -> -2.27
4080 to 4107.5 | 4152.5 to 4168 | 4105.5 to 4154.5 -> 2.04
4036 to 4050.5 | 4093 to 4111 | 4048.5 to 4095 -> -2.34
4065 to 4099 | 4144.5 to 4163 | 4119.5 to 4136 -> 0.79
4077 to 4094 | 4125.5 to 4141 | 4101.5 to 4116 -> -0.22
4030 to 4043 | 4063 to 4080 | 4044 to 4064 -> 0.77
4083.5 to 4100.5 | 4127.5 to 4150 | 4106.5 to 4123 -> -0.01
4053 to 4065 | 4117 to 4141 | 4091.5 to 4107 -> -0.68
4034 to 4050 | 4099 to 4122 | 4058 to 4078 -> 0.15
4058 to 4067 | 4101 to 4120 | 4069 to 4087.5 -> -1.53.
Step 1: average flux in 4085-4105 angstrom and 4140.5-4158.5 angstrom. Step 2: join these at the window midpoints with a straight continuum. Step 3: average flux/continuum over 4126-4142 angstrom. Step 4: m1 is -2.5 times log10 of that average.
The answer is 0.09 mag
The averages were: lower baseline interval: 18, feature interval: 15.4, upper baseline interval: 16.2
